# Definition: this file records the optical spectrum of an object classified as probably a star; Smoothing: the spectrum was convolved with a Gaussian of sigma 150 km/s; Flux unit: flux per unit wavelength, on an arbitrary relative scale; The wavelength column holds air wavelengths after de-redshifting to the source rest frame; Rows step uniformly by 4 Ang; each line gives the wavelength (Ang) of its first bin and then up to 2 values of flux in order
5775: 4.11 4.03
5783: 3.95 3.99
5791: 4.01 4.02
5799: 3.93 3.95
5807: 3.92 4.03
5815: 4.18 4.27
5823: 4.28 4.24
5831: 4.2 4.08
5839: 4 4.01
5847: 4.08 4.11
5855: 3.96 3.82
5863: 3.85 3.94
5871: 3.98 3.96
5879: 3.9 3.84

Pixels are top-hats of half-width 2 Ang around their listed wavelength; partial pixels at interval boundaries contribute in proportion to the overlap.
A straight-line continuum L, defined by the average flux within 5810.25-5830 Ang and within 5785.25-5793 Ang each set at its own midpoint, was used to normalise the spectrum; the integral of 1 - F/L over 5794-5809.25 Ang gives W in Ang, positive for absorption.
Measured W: 0.5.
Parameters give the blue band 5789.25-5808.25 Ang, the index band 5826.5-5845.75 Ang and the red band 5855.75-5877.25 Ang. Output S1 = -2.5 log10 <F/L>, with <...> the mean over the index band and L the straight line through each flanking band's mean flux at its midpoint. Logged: -0.04 mag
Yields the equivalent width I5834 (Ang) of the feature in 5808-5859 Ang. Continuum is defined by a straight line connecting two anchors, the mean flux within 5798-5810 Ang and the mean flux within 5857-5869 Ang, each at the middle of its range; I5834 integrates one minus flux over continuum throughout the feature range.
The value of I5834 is -2.6 Ang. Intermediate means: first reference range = 3.94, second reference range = 3.87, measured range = 4.1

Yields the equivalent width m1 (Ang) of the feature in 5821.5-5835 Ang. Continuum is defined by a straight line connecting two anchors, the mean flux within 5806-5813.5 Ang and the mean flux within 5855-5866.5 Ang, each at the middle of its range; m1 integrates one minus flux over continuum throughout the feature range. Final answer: -0.9 Ang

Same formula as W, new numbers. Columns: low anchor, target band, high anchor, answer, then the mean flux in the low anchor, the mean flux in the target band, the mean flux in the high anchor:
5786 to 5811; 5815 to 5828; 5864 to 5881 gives -0.95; 3.97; 4.25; 3.94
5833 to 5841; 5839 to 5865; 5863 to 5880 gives 0.14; 4.04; 3.97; 3.94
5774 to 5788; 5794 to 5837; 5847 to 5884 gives -1.27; 4.02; 4.1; 3.94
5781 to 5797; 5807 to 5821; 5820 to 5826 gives 0.24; 3.99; 4.13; 4.27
